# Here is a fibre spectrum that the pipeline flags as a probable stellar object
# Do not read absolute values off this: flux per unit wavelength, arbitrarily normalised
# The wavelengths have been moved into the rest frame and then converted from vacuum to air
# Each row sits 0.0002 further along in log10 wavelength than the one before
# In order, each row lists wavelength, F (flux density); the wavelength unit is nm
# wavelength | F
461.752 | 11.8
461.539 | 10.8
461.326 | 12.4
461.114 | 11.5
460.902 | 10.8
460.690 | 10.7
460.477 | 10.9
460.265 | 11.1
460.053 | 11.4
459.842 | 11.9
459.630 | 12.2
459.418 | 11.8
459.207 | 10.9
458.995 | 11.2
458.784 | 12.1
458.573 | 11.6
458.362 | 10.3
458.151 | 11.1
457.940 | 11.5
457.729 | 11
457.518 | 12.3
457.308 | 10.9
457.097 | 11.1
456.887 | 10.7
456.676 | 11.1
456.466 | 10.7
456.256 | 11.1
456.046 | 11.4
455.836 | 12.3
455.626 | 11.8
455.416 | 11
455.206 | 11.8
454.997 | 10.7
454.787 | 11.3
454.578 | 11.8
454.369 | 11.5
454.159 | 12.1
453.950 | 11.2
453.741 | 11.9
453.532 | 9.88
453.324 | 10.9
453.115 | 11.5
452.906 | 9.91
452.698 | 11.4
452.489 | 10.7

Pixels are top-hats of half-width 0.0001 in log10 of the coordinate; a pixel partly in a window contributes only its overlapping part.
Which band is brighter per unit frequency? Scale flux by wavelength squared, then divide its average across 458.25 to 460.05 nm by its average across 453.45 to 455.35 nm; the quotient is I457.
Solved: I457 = 1.0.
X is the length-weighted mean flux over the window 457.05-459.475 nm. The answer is 11.3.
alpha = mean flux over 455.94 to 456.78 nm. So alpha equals 11.1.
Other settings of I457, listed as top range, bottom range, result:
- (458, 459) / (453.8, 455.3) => 1.00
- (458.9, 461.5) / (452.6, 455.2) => 1.04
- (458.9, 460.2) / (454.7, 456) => 1.03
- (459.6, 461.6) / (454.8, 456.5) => 1.02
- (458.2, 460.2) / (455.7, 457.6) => 1.03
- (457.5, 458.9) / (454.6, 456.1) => 1.00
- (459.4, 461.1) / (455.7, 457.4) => 1.03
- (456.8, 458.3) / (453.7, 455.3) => 0.99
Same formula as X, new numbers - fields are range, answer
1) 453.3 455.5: 11.3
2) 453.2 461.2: 11.3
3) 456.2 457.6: 11.1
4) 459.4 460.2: 11.8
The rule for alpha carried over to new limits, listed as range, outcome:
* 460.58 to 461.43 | 11.3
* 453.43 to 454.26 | 11.3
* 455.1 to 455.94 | 11.7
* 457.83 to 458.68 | 11.1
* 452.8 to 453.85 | 10.8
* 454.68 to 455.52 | 11.2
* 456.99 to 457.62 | 11.4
